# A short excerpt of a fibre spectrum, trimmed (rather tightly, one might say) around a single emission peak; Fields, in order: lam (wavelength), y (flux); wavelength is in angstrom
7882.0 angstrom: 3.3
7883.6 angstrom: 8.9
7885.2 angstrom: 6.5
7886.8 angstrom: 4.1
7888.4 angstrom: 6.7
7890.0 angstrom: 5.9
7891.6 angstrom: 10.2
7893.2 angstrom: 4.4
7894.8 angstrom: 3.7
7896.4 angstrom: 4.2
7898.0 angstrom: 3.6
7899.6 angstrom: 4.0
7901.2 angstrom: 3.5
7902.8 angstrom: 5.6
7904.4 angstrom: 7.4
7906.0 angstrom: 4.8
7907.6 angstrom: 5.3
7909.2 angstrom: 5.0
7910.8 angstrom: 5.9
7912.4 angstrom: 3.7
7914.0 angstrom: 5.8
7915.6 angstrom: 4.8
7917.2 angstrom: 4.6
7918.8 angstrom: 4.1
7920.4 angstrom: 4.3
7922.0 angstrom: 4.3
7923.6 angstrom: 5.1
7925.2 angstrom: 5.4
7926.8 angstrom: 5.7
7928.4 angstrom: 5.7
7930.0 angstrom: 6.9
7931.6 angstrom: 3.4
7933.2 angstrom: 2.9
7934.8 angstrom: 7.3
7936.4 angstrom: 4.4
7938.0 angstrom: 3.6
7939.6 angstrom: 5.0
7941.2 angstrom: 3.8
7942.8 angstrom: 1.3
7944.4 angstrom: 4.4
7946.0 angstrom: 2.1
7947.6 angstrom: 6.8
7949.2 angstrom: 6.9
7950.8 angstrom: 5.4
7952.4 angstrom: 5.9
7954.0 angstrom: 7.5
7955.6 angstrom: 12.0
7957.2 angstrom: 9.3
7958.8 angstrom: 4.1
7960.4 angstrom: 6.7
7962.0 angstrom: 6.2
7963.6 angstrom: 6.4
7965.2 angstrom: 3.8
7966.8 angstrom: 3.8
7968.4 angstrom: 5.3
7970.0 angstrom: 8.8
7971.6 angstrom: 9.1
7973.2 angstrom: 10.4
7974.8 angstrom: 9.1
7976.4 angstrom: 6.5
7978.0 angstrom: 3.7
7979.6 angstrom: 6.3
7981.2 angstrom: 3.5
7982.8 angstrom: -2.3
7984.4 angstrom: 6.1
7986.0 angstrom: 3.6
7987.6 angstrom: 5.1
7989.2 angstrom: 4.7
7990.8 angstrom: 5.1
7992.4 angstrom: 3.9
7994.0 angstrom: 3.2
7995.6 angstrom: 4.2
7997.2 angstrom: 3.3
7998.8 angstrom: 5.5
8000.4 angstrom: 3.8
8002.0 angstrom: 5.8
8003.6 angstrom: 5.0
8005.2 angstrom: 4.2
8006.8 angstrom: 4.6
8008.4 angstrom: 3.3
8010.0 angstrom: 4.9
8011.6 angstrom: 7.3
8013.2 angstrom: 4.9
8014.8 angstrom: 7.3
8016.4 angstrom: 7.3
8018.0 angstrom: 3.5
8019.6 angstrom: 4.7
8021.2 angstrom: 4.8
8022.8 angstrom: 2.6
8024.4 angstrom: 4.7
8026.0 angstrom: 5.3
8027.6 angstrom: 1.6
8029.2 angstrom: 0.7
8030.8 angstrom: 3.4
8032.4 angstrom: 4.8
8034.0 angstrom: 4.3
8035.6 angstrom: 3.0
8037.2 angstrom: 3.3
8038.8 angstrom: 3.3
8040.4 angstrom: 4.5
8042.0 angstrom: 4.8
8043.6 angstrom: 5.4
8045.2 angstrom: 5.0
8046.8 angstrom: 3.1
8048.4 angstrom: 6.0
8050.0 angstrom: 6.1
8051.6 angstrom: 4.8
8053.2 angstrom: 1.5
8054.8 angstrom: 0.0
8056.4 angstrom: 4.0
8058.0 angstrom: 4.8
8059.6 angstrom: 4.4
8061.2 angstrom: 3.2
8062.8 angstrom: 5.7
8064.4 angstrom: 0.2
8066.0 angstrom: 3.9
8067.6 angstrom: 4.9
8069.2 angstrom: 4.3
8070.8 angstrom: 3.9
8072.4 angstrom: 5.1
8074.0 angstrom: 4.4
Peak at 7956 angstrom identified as [S II]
